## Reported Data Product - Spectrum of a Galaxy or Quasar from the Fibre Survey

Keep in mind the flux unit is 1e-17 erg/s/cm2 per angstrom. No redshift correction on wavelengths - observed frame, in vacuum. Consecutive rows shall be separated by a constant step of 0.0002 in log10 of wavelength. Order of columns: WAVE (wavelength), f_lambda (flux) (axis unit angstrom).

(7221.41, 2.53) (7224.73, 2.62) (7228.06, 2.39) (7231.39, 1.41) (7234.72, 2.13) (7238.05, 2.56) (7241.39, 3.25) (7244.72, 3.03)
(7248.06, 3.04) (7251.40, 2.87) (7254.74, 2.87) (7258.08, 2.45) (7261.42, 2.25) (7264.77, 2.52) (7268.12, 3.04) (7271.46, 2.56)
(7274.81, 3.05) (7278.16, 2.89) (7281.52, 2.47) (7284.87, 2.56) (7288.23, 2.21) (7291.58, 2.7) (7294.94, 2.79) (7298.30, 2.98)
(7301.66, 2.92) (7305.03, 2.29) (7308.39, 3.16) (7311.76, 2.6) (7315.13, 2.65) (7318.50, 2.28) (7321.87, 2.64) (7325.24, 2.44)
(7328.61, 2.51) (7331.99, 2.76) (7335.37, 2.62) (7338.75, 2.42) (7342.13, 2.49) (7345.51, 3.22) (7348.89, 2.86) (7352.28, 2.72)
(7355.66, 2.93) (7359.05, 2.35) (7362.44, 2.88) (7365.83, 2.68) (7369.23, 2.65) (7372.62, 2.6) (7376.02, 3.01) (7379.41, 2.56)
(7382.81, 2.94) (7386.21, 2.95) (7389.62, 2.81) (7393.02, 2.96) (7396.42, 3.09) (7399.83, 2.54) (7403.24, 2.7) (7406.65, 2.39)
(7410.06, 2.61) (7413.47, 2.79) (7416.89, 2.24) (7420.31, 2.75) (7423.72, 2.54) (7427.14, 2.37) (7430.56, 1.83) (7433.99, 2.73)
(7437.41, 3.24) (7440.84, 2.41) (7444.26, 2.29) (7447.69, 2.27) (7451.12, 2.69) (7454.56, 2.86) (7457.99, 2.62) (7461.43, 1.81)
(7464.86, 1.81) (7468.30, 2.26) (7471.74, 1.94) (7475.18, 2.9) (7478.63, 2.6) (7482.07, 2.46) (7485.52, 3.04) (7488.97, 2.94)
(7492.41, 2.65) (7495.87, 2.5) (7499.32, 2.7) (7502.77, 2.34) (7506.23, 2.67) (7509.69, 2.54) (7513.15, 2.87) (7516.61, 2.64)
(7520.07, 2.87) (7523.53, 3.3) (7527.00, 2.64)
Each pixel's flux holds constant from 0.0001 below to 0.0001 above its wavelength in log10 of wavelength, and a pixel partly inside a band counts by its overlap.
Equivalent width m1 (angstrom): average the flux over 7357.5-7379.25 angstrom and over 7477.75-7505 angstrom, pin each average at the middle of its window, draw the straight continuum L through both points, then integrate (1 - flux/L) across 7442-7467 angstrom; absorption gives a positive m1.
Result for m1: 3.1 angstrom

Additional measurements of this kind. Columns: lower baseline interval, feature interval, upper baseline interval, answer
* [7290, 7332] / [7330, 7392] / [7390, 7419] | -1.83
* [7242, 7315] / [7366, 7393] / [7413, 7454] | -2.13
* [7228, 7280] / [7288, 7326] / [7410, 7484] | -0.91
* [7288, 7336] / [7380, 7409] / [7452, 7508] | -2.28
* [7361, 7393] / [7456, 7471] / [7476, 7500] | 3.30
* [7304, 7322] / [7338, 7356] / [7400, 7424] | -1.26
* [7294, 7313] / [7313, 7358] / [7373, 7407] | 2.34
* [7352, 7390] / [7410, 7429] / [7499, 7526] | 1.46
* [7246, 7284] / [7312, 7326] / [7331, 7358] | 1.13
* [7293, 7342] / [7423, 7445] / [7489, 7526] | 1.59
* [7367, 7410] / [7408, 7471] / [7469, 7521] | 6.01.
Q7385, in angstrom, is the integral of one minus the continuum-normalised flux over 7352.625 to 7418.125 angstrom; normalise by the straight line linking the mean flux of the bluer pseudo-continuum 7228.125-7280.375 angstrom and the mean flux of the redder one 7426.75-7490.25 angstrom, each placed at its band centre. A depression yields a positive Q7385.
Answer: -4.8 angstrom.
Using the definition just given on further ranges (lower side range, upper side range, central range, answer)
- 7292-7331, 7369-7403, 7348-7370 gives 0.3 angstrom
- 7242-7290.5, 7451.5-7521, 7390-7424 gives -0.8 angstrom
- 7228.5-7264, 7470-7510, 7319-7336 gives 0.1 angstrom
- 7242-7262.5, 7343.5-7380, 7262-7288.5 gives 1.1 angstrom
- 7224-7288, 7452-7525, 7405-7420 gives 0.4 angstrom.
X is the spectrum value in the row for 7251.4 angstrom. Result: 2.87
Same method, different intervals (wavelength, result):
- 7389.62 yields 2.81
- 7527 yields 2.64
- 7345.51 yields 3.22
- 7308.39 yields 3.16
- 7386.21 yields 2.95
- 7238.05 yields 2.56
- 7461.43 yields 1.81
